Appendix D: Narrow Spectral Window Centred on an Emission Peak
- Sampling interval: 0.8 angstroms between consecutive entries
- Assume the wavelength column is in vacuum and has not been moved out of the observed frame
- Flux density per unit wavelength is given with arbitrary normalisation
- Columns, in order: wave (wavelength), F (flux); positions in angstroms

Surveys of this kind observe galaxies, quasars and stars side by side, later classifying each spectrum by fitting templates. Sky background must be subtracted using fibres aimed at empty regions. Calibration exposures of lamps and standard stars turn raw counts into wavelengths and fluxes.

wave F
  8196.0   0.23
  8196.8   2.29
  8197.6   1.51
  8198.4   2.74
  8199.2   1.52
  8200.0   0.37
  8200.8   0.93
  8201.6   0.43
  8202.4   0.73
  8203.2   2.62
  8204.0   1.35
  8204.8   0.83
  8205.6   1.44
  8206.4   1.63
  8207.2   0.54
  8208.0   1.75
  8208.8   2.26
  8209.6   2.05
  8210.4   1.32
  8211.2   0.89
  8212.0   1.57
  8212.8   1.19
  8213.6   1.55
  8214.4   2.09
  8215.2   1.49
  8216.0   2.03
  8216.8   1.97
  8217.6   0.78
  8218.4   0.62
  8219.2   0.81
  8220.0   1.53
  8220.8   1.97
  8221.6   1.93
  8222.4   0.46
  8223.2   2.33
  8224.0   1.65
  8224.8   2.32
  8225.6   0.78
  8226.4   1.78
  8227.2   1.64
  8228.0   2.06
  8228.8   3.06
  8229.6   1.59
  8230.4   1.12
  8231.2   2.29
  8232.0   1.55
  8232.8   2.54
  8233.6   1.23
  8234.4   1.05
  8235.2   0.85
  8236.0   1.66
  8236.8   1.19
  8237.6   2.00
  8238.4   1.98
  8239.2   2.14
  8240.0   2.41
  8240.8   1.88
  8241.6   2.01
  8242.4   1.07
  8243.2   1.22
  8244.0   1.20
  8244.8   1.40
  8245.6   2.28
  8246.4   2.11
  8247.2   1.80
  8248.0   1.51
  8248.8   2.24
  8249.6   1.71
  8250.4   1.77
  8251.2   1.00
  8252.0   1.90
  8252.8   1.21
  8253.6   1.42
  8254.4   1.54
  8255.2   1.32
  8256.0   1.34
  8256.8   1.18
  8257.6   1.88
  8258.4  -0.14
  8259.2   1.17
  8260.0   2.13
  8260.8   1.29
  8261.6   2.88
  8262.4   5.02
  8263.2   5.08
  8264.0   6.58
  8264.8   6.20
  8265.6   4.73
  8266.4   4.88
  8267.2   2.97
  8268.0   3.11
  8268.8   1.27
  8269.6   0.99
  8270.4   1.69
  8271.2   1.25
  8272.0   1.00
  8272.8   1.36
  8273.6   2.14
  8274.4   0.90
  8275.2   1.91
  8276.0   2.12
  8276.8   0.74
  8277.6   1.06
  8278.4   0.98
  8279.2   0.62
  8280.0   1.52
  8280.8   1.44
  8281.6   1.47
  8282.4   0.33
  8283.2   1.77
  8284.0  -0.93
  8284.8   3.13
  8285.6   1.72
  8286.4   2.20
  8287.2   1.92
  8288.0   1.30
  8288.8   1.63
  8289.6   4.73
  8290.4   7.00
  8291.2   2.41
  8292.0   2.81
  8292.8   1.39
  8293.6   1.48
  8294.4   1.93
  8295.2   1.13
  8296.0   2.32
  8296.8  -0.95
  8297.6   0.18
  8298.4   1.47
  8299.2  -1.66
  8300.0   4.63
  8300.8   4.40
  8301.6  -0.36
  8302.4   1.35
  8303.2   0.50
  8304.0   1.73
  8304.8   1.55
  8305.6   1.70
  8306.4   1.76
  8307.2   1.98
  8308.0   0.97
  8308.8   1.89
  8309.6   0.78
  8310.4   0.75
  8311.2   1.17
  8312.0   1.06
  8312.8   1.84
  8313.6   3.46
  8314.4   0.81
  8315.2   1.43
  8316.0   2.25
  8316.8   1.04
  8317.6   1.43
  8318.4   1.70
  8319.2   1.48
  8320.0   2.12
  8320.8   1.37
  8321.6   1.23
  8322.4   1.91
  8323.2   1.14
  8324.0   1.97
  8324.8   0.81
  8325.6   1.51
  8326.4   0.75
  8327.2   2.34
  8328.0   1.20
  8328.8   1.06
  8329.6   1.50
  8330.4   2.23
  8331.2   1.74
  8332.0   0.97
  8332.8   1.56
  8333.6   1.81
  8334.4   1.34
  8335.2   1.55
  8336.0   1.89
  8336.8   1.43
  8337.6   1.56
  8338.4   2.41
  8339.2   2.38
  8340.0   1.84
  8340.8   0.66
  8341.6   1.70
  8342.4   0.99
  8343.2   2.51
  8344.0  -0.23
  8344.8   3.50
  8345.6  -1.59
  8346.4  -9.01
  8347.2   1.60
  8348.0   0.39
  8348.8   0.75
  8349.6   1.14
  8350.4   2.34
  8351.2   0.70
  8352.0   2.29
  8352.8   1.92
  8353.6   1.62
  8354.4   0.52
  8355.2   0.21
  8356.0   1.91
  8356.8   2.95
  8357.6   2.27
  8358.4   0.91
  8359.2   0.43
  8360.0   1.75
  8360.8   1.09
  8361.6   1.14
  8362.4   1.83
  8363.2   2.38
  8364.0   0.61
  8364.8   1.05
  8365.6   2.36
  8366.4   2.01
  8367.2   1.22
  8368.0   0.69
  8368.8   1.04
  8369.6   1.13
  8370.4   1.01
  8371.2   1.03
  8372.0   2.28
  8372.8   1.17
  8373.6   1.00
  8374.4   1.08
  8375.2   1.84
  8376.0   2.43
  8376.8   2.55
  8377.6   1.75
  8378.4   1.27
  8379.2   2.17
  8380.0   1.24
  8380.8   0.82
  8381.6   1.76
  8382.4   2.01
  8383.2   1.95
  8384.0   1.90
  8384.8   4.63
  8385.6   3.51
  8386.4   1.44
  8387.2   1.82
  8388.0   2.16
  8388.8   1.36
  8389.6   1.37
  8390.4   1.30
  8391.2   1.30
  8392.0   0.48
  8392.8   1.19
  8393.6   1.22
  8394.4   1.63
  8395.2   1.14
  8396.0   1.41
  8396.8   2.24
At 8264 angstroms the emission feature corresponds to H-alpha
